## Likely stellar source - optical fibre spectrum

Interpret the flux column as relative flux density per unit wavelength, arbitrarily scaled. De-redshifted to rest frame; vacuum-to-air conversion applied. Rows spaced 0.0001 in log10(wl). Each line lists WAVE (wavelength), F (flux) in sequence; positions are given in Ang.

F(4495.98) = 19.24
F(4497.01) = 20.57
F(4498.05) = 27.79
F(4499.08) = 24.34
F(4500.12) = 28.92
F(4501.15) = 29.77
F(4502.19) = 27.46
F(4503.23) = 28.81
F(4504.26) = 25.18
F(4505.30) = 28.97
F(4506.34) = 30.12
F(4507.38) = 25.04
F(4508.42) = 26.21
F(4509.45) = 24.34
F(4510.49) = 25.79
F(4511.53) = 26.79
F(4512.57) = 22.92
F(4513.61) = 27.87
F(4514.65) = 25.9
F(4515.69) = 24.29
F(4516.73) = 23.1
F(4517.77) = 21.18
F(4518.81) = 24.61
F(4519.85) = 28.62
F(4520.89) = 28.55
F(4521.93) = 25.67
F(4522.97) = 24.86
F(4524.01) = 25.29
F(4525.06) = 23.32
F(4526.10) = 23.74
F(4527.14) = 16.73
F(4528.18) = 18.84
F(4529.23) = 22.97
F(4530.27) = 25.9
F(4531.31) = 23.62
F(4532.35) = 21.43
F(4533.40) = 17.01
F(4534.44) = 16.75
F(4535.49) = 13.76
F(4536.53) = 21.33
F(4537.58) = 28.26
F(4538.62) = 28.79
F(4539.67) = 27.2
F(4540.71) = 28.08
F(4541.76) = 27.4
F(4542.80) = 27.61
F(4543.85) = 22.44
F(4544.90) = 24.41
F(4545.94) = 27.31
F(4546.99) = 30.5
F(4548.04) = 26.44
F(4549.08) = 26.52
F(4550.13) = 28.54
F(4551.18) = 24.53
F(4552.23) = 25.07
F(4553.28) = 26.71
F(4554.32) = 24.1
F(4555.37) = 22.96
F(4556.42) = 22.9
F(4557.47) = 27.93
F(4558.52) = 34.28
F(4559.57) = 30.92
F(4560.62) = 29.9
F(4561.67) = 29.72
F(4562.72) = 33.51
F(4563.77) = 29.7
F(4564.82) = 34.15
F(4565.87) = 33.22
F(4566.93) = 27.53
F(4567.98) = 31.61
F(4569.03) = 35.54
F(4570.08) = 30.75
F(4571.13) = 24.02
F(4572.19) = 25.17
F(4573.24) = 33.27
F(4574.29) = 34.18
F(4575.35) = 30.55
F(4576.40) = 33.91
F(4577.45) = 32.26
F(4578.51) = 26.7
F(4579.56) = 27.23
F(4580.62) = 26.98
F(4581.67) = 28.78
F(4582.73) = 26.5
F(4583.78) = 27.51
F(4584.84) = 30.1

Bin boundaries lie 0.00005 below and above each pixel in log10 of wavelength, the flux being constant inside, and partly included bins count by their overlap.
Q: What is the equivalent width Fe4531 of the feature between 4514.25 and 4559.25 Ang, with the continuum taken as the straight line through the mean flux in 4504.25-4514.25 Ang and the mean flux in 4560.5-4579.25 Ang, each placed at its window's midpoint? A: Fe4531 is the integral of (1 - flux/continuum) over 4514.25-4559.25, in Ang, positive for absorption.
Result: 5.9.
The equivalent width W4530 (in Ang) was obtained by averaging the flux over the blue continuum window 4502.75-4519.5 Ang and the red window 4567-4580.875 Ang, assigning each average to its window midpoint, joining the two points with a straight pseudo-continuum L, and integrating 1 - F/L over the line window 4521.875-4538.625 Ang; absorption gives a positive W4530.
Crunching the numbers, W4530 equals 3.2 Ang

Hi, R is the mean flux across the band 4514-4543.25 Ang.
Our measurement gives 23.8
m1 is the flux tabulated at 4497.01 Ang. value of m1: 20.57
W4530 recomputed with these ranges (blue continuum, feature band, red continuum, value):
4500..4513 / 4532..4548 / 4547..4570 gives 2.3 Ang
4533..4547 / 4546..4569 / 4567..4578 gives -0.7 Ang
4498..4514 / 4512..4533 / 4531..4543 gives 0.9 Ang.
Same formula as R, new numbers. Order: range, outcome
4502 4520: 25.9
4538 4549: 27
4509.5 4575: 26.2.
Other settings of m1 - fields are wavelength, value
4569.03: 35.54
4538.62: 28.79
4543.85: 22.44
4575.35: 30.55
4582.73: 26.5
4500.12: 28.92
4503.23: 28.81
